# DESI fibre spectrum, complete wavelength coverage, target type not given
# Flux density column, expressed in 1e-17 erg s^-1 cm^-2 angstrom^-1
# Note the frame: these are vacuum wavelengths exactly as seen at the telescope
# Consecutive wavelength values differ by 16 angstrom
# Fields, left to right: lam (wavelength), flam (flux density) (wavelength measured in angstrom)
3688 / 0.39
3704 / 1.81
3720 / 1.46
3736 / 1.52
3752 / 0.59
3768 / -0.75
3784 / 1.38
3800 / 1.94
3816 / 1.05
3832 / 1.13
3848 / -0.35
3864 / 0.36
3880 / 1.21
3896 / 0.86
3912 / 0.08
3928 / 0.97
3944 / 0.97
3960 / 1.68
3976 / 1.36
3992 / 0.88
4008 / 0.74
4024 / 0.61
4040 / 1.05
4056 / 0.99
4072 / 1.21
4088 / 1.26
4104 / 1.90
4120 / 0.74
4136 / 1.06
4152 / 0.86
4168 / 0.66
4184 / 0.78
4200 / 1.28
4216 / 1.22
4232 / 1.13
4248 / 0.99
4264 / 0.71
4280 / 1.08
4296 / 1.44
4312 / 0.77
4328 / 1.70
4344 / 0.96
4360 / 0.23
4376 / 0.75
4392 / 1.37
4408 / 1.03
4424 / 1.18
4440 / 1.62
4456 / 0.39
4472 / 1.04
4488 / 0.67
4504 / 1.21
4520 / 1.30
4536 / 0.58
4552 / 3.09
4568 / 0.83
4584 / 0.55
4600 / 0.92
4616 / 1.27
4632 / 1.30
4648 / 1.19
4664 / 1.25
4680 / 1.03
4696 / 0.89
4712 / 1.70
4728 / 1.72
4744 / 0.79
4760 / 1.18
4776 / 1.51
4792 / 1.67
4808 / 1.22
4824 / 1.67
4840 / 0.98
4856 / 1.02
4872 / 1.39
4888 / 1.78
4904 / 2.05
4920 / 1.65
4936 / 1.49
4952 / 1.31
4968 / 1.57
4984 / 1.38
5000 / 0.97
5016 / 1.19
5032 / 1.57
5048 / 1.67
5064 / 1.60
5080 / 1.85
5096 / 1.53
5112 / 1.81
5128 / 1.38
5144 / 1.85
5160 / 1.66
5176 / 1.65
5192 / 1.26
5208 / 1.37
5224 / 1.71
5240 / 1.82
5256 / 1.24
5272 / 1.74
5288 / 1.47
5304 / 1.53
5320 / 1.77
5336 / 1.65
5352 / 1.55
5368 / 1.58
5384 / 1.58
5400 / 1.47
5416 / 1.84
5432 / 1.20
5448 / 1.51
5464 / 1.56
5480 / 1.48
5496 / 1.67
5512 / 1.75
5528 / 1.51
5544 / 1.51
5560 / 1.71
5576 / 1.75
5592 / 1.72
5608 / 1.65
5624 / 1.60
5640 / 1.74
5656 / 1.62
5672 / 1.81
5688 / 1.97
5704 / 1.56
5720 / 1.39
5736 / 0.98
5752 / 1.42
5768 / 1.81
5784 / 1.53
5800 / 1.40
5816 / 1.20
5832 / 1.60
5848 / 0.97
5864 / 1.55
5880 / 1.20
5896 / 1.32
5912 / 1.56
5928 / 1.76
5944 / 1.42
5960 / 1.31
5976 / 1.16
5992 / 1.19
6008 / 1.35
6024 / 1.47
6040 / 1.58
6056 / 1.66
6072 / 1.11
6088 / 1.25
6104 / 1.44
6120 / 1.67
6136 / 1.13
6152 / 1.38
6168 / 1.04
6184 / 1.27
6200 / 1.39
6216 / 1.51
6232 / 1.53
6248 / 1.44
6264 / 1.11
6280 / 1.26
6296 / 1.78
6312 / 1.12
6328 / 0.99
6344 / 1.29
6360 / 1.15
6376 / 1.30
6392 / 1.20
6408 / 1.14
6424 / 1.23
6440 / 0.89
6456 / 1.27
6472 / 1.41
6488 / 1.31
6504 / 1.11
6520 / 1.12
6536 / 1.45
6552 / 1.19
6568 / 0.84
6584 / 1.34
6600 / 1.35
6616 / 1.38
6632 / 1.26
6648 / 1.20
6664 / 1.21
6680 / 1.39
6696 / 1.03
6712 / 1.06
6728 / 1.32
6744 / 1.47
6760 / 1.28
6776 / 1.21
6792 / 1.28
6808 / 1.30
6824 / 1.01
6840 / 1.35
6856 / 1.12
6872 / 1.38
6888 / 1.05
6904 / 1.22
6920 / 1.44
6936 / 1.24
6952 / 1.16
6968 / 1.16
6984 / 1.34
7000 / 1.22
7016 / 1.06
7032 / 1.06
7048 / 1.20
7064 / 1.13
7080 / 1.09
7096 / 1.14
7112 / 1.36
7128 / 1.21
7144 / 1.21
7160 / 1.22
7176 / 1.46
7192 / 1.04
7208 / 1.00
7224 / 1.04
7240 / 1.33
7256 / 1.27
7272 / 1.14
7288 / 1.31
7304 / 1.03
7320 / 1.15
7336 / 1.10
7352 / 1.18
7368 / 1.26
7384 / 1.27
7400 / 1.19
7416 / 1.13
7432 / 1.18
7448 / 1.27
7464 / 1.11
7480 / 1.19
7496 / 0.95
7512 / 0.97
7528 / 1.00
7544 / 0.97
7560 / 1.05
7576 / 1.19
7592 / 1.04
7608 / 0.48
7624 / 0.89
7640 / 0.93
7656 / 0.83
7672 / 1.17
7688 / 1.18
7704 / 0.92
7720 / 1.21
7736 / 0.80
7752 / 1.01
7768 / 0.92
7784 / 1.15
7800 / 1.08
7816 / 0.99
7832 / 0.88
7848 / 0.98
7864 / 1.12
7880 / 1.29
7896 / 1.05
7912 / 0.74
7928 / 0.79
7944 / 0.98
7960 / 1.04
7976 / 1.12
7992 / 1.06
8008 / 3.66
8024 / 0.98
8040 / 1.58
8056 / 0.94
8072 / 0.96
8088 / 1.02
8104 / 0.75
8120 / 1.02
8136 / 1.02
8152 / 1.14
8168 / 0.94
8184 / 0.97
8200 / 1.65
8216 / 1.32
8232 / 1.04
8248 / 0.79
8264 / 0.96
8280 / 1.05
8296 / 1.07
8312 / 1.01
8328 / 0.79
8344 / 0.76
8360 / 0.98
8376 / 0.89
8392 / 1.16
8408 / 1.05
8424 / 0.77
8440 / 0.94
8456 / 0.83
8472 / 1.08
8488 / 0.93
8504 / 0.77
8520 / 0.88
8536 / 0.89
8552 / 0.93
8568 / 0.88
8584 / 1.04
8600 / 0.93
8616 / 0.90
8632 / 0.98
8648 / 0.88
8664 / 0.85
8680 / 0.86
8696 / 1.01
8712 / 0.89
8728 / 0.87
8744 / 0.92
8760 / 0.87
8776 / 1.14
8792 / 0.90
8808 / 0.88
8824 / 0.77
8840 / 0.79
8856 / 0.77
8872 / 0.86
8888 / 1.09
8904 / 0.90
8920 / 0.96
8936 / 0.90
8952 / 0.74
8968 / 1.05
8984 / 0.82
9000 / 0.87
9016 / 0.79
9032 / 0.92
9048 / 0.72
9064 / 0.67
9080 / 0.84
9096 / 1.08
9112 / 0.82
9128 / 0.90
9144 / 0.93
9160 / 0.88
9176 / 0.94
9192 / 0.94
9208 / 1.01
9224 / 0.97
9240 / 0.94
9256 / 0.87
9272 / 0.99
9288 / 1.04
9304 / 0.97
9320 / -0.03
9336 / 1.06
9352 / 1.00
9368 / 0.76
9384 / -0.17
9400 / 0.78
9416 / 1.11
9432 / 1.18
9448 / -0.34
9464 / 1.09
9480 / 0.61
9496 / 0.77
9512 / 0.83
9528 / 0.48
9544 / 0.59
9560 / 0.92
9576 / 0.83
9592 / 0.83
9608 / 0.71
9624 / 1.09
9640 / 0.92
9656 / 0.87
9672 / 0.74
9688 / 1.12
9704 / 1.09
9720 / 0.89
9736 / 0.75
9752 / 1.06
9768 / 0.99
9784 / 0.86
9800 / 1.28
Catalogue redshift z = 0.220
